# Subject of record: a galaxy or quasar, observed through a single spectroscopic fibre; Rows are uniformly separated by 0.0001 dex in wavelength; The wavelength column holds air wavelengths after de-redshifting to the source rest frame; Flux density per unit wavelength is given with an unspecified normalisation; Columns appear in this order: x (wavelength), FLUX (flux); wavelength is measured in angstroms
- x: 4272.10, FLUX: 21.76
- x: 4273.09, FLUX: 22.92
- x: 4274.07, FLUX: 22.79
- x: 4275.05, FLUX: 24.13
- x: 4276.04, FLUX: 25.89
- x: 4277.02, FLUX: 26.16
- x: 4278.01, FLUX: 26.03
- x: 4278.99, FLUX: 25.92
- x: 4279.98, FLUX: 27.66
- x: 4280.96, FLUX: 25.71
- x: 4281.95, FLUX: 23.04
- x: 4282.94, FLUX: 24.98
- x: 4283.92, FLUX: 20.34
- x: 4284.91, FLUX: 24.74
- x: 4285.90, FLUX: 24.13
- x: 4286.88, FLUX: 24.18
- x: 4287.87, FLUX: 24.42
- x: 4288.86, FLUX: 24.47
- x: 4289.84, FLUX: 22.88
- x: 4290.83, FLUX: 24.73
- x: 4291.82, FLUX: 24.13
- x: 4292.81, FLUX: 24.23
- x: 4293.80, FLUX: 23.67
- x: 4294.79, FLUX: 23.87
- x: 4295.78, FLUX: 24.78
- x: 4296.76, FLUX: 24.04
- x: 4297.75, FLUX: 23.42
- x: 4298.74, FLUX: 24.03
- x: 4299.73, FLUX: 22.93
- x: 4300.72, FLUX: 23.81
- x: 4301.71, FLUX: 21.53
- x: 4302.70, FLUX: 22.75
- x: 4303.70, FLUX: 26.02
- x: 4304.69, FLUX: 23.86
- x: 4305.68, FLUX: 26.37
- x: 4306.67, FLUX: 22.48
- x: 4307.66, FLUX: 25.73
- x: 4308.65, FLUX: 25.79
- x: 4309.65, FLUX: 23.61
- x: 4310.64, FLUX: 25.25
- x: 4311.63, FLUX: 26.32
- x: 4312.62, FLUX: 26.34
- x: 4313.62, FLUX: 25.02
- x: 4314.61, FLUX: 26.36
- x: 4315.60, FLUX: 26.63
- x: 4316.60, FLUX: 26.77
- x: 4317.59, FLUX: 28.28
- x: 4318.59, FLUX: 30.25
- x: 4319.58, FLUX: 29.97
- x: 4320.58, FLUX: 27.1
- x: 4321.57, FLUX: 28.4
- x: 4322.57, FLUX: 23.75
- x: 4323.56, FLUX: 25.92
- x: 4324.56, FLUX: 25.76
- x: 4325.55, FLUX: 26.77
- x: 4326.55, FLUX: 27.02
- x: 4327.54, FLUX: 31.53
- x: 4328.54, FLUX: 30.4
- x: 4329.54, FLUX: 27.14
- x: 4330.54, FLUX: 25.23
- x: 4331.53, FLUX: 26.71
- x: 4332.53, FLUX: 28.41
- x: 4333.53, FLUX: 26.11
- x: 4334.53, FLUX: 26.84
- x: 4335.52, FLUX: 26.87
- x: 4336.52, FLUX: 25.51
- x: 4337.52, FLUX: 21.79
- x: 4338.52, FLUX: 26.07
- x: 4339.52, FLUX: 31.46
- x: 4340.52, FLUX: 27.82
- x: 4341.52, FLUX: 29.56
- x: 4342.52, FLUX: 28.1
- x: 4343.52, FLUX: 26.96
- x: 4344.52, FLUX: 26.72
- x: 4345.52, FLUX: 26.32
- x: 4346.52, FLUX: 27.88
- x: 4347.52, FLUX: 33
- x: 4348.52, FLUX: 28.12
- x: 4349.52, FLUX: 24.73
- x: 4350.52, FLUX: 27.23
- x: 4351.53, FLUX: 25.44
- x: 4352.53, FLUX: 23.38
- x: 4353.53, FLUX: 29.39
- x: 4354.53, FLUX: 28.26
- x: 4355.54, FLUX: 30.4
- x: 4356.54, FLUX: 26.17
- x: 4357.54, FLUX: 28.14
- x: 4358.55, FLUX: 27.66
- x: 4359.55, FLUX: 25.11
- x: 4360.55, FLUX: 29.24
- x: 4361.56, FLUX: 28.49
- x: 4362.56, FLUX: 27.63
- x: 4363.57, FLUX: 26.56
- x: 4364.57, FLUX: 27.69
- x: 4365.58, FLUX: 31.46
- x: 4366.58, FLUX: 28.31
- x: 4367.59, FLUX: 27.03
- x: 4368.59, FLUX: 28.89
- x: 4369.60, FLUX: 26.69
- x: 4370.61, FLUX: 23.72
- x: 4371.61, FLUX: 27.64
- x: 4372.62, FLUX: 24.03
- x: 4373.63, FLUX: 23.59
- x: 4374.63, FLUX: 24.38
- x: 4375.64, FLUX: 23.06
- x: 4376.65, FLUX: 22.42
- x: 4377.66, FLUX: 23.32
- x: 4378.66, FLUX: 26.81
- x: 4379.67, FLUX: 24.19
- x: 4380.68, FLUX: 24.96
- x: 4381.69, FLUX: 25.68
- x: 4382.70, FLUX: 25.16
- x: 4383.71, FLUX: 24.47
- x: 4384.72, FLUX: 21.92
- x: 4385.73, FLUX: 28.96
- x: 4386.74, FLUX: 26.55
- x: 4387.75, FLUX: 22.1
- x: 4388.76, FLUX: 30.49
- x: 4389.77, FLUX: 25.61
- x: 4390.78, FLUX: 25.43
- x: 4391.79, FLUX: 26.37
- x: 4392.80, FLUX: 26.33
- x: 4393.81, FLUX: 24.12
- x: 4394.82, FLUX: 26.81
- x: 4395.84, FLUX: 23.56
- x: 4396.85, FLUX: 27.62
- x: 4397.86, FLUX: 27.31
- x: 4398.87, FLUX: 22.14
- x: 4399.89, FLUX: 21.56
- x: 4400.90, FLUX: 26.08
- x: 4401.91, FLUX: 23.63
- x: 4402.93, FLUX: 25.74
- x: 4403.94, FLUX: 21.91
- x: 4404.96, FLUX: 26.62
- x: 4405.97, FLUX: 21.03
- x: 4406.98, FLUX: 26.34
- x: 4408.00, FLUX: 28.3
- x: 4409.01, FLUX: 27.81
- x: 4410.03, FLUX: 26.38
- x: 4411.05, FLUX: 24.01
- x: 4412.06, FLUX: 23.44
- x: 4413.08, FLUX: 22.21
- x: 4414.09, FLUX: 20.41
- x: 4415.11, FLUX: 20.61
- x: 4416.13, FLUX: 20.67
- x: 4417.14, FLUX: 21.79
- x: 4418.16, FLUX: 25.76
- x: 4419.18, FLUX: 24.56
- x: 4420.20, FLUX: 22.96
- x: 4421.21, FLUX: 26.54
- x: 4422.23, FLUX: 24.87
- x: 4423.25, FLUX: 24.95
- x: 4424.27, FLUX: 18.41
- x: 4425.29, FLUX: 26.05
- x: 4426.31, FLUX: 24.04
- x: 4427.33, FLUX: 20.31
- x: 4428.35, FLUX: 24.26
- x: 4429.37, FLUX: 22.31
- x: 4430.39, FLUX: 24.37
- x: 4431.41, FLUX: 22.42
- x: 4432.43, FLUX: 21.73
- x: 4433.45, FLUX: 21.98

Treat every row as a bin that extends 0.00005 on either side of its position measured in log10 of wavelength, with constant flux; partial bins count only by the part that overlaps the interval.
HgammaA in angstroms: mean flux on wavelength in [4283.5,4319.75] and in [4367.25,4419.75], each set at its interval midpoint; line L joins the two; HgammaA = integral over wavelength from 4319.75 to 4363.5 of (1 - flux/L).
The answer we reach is -4.48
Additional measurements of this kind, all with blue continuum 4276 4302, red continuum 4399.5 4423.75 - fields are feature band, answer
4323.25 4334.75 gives -1.5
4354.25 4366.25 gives -1.9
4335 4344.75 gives -1.2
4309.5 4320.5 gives -1.2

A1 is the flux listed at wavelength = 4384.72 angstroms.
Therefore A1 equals 21.92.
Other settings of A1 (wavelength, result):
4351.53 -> 25.44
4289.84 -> 22.88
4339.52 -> 31.46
